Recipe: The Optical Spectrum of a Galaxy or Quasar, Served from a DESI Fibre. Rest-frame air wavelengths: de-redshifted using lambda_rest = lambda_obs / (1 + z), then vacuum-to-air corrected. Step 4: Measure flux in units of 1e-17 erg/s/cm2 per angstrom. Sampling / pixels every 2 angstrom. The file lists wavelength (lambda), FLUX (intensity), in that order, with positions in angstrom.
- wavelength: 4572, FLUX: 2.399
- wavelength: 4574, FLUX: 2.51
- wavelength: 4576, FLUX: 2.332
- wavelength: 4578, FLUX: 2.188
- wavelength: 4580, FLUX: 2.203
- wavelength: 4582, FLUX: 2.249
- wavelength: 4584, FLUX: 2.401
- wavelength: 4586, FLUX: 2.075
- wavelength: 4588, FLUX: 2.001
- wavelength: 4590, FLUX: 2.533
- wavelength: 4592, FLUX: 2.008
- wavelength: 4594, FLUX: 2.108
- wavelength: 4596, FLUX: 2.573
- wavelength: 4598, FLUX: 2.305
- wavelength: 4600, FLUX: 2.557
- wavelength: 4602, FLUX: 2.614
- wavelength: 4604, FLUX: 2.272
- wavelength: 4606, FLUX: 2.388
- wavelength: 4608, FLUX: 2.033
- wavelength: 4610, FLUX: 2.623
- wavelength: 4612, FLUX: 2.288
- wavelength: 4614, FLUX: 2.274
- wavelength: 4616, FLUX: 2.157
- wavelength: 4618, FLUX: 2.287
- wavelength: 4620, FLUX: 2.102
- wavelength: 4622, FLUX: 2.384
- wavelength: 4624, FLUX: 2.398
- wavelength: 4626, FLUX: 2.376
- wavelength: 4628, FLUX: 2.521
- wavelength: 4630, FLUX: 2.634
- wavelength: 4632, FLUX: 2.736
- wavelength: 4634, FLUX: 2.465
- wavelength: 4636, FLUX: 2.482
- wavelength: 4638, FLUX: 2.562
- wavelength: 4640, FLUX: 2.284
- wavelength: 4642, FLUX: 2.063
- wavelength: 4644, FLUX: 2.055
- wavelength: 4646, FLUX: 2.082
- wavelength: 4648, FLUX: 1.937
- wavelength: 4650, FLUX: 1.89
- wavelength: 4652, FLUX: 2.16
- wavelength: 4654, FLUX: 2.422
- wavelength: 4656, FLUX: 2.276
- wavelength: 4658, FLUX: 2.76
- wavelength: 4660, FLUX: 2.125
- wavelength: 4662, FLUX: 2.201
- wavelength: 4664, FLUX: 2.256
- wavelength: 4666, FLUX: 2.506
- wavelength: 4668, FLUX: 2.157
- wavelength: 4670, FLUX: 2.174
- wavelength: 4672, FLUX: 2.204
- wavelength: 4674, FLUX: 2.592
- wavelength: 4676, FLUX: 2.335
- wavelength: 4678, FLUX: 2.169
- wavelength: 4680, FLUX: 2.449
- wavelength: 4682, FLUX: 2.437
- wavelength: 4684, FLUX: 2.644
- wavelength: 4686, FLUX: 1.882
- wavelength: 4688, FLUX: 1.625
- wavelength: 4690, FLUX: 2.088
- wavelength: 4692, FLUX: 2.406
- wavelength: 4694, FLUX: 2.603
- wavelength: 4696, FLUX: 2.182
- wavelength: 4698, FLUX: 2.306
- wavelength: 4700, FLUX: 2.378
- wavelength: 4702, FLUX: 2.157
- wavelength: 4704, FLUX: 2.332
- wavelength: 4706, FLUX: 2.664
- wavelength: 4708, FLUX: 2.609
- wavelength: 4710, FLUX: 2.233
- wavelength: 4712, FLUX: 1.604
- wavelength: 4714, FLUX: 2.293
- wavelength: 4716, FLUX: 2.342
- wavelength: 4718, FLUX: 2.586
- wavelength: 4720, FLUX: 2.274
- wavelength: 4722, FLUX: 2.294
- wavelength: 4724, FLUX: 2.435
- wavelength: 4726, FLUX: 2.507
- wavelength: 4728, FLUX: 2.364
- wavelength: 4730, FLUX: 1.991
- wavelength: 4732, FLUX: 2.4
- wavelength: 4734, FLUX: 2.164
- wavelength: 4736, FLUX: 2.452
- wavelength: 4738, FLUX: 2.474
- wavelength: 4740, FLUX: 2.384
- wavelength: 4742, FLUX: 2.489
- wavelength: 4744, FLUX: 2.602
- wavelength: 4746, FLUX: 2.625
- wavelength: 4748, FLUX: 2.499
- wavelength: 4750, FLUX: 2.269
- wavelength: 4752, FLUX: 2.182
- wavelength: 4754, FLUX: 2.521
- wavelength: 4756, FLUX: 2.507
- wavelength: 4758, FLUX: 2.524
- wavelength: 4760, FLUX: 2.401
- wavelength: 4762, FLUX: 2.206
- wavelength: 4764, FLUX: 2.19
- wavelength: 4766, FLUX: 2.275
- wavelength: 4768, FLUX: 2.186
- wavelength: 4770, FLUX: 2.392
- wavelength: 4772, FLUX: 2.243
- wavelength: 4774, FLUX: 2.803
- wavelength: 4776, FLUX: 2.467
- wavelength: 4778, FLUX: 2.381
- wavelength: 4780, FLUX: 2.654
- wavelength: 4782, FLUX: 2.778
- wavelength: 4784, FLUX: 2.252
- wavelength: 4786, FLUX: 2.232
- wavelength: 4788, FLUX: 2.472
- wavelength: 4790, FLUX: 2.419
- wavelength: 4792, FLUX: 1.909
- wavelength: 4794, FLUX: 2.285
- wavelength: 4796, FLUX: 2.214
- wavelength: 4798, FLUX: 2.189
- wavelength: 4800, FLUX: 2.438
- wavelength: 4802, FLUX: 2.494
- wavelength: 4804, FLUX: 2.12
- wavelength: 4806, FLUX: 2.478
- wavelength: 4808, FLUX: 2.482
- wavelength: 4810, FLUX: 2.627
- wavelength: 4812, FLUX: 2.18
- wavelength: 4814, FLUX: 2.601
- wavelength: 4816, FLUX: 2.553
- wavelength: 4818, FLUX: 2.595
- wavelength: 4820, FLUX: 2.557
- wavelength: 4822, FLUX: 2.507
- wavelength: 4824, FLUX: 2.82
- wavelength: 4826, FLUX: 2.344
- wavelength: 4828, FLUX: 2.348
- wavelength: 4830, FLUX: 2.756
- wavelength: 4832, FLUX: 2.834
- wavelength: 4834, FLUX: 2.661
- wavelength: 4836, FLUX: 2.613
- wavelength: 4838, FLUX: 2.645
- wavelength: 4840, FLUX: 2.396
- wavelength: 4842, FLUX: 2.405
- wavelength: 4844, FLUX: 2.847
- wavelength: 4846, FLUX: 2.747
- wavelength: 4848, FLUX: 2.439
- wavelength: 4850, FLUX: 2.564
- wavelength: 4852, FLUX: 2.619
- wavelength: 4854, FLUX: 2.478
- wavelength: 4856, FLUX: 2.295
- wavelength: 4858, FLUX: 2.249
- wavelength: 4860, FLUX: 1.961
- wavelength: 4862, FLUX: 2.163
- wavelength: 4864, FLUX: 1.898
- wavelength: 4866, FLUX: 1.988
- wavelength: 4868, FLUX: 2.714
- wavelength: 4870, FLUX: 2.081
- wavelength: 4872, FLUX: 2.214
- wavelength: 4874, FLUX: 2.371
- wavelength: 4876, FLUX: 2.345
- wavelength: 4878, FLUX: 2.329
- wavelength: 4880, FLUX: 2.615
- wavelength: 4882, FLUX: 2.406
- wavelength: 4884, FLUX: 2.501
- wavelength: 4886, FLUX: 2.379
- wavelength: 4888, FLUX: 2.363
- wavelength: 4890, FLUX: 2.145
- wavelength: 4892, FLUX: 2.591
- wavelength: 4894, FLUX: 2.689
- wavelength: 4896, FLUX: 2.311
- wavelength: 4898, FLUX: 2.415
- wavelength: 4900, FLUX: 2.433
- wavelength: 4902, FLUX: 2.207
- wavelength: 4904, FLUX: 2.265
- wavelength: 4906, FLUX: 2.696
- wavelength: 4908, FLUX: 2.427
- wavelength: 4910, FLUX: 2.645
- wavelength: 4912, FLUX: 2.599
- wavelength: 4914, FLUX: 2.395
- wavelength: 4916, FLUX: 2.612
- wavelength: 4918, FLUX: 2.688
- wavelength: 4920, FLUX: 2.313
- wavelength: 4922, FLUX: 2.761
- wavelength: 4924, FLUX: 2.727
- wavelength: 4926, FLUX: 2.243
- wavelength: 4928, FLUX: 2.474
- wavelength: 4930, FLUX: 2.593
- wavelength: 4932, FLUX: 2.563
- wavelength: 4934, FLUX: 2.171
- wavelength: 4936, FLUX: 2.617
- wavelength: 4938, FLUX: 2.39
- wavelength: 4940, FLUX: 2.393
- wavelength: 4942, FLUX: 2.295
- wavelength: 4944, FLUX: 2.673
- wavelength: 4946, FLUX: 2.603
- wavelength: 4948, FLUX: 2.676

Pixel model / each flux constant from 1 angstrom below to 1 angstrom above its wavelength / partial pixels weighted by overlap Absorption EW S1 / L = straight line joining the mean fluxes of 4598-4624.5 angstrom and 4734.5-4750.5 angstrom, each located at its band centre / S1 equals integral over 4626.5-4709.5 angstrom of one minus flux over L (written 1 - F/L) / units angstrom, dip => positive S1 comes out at 2.8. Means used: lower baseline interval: 2.33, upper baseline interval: 2.47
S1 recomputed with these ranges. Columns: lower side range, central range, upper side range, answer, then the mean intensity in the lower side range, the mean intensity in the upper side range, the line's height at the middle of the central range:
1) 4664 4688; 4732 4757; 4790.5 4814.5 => -1.3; 2.29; 2.33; 2.31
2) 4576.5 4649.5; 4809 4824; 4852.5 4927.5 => -1.0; 2.31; 2.39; 2.37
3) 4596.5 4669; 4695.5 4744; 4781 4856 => 1.2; 2.32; 2.48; 2.4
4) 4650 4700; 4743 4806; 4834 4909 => -1.0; 2.28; 2.4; 2.34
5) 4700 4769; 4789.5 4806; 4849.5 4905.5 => 0.6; 2.35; 2.34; 2.35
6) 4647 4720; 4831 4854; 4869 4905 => -2.5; 2.28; 2.37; 2.35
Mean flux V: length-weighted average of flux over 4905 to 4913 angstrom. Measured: 2.59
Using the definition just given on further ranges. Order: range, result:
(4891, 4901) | 2.49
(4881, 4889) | 2.41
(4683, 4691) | 2.06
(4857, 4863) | 2.12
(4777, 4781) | 2.52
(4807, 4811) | 2.55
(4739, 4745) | 2.49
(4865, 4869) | 2.35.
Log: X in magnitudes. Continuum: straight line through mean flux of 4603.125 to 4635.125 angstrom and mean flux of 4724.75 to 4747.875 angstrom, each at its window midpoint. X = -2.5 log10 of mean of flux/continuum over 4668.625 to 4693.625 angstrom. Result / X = 0.06 mag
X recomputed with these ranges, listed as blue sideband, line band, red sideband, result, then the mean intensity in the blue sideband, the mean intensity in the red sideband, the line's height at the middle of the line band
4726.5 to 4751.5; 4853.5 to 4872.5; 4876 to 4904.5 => 0.097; 2.39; 2.4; 2.4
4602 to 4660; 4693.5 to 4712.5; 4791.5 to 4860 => 0.028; 2.32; 2.48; 2.38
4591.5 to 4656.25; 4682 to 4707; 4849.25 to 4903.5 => 0.021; 2.32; 2.34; 2.32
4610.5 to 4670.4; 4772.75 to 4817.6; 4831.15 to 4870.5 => -0.006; 2.3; 2.43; 2.4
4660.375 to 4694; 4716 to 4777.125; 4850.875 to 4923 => -0.038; 2.27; 2.39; 2.31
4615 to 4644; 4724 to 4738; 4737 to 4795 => 0.028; 2.38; 2.4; 2.39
